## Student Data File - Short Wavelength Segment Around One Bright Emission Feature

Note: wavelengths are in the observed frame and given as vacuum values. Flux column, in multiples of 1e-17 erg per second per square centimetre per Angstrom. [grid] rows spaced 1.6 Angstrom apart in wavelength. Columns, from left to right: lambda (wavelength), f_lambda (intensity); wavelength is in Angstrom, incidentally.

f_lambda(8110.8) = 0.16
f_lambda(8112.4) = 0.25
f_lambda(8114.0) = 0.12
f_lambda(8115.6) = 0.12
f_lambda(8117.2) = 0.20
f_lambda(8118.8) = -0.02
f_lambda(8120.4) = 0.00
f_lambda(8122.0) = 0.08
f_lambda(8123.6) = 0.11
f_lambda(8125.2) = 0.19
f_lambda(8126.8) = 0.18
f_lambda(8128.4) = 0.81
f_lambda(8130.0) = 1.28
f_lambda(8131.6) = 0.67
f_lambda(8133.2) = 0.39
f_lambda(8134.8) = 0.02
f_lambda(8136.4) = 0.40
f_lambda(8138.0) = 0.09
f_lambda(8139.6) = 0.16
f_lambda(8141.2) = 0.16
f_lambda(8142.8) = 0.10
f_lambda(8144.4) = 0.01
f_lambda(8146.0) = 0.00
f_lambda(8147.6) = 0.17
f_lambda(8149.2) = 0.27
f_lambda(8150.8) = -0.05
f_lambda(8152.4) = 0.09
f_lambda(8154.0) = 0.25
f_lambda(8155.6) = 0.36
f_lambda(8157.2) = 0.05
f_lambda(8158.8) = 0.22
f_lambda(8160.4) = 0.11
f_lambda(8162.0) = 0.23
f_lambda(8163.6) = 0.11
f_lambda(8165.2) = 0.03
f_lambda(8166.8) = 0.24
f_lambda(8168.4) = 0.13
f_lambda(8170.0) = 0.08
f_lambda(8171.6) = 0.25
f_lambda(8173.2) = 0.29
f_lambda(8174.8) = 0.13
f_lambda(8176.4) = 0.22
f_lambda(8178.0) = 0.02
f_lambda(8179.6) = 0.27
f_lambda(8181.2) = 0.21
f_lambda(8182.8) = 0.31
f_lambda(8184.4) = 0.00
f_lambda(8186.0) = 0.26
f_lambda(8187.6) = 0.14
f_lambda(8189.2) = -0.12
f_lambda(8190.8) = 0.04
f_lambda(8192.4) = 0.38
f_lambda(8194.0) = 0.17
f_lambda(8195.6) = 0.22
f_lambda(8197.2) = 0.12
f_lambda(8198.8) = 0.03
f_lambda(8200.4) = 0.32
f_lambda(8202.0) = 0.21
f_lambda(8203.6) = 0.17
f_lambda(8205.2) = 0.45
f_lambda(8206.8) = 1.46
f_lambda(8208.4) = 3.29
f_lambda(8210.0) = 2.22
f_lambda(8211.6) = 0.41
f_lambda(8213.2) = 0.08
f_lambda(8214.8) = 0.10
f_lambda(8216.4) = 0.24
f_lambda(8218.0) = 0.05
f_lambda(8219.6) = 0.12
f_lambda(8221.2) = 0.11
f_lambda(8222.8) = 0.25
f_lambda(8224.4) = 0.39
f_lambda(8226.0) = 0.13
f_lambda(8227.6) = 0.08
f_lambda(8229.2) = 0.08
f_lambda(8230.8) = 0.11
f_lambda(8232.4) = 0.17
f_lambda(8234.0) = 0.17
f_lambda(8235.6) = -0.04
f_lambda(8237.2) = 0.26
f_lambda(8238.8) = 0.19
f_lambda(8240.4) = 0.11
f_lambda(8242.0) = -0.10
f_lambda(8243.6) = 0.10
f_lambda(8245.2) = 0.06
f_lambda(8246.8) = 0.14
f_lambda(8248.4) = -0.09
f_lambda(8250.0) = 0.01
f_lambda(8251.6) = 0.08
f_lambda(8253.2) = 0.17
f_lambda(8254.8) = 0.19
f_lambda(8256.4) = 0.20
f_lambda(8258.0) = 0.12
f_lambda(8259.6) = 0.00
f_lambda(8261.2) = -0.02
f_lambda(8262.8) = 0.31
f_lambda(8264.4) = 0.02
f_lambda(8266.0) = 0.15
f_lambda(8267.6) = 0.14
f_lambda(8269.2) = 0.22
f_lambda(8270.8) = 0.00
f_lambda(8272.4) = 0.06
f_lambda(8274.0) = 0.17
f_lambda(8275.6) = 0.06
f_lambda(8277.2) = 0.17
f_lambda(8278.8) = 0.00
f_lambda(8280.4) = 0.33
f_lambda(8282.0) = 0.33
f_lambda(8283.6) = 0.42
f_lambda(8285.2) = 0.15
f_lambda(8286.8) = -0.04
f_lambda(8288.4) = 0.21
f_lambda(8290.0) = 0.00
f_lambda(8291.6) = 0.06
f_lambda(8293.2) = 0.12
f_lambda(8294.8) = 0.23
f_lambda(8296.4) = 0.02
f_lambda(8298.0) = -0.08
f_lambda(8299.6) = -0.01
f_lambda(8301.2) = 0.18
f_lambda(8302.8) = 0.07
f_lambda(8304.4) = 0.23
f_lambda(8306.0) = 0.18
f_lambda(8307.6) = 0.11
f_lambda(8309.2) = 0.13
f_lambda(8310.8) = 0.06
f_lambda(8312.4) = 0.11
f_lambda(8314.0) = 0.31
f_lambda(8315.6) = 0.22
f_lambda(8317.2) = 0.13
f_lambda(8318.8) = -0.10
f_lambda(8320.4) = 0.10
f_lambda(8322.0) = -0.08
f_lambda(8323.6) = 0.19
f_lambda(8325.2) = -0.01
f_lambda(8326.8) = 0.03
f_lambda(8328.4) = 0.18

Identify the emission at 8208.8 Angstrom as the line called [O III]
